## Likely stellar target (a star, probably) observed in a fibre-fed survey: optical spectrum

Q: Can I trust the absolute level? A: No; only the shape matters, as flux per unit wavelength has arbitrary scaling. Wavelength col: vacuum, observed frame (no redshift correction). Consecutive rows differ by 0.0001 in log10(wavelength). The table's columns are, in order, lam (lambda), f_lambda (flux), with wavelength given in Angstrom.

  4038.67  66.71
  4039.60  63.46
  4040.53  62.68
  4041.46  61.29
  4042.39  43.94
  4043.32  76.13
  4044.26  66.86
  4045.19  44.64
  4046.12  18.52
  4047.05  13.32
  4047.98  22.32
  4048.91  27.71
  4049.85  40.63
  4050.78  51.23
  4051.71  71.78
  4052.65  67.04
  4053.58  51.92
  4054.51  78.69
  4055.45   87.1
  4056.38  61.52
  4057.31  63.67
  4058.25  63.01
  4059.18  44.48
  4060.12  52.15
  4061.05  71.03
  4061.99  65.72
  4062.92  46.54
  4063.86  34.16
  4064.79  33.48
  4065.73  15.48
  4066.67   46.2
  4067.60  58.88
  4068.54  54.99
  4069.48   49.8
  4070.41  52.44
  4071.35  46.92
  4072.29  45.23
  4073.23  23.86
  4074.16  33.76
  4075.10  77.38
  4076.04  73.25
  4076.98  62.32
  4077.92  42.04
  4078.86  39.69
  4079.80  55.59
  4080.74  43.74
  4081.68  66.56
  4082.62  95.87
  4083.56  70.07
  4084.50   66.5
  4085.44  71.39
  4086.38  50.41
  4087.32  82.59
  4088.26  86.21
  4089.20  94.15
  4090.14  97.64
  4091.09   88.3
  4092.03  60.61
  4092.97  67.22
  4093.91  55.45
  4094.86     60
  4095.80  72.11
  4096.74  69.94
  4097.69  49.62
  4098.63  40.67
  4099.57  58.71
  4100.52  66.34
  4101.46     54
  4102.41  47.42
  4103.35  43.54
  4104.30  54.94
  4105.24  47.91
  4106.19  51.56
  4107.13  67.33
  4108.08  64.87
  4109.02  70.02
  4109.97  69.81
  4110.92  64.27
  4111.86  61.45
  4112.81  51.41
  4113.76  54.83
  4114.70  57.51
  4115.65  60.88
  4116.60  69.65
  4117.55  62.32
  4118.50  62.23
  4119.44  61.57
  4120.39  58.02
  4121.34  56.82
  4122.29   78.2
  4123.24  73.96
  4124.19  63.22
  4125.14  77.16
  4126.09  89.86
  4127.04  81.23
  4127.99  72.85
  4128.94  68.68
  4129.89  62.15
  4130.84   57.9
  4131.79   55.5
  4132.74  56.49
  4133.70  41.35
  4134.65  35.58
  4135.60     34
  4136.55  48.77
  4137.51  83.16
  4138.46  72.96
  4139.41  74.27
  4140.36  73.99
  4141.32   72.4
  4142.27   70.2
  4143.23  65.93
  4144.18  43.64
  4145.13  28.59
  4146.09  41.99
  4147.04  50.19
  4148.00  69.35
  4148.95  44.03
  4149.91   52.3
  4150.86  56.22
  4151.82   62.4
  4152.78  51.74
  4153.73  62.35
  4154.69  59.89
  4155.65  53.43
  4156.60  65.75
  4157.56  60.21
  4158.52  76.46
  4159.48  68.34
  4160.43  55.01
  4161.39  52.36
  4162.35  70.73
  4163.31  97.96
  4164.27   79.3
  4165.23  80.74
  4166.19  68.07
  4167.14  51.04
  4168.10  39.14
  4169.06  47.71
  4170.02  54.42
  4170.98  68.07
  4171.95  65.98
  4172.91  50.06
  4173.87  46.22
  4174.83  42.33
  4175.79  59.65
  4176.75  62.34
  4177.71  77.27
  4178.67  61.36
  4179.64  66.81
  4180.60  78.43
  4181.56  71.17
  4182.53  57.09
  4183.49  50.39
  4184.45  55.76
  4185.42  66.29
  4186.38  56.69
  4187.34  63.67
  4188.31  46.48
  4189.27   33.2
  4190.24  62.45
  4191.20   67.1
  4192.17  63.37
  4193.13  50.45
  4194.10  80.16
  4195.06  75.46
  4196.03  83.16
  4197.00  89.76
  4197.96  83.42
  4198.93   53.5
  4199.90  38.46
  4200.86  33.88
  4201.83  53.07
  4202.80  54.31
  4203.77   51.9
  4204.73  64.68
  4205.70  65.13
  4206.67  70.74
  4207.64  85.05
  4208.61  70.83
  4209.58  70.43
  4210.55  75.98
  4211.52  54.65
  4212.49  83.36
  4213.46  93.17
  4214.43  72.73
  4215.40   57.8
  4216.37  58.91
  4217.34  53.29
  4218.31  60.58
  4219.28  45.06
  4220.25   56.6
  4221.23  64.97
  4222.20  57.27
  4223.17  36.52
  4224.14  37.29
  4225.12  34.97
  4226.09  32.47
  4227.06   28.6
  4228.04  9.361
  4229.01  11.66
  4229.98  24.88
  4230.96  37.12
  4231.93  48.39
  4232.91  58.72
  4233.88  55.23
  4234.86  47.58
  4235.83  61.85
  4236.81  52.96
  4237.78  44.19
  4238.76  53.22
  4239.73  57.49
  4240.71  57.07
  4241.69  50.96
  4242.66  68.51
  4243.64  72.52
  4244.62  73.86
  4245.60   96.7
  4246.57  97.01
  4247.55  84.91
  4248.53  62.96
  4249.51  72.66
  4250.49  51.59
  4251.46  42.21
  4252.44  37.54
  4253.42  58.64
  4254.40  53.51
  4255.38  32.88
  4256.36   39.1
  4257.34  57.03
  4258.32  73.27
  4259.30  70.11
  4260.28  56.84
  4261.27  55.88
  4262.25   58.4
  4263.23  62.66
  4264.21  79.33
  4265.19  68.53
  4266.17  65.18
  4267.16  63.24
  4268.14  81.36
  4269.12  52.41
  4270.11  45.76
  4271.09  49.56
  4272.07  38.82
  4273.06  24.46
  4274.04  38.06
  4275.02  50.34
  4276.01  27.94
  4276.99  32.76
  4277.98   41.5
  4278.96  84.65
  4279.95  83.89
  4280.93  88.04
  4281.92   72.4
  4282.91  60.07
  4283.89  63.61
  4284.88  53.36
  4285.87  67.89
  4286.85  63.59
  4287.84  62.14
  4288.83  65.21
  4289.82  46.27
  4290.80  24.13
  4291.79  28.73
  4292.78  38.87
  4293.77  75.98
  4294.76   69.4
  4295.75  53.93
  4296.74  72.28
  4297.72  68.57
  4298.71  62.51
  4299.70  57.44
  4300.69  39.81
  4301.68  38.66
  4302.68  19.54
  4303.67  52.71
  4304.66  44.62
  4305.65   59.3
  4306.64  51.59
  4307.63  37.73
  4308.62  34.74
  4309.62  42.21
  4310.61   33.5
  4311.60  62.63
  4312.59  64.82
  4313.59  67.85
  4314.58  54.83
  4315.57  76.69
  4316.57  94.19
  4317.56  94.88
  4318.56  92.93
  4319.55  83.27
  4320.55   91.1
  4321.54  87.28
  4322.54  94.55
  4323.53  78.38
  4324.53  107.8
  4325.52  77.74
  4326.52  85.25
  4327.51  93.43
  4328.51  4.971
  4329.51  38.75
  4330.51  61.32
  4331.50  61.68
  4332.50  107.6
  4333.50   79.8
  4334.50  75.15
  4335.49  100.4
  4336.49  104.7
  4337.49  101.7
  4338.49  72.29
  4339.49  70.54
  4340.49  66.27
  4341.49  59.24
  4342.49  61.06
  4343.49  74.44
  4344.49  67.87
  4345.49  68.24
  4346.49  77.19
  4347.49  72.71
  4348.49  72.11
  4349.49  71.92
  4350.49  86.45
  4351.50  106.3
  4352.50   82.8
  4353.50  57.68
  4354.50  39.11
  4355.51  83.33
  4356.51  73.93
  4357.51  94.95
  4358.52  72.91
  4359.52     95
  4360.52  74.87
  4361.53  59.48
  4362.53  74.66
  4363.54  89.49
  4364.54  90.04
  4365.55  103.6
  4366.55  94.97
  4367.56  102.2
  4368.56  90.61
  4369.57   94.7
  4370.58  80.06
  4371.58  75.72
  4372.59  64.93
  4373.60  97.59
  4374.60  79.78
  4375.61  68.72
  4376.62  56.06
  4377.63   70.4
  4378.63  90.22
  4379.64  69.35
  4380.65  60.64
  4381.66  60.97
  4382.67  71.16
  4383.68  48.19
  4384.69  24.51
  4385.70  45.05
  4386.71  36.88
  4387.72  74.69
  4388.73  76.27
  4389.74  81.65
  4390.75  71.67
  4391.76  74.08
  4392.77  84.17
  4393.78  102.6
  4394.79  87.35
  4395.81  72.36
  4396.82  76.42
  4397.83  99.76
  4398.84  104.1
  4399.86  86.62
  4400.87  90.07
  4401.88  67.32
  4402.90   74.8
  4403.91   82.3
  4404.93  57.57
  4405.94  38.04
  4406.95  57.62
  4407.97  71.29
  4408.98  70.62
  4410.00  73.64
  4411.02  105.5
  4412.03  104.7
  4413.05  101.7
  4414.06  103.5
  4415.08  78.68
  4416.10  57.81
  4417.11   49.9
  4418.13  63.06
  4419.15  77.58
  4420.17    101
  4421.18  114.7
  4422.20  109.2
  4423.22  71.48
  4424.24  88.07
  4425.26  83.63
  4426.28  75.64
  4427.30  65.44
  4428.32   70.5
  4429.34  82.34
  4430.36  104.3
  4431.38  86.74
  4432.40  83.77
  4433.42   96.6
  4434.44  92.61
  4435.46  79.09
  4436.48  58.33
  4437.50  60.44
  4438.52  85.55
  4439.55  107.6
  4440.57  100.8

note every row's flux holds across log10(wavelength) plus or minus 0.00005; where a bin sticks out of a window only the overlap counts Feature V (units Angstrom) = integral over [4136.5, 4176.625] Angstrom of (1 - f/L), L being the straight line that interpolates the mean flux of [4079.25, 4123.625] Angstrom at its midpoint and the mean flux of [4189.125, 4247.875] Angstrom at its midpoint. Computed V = 0.6 Angstrom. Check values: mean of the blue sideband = 64.1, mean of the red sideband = 58.6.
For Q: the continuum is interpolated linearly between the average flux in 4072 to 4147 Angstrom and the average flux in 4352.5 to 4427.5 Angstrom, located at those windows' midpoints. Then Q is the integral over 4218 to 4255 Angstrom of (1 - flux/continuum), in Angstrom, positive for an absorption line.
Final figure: 8.8 Angstrom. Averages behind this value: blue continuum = 61.8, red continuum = 77.4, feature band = 52.5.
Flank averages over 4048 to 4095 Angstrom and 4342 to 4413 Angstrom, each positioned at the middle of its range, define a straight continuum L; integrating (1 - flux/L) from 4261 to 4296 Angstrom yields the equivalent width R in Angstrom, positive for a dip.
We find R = 6.9 Angstrom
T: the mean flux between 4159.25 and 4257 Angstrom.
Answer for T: 58.7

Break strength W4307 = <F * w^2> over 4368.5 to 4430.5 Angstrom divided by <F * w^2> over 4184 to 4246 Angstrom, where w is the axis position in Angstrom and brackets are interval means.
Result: 1.46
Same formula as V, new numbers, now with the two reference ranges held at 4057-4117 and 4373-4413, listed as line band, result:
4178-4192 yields 0.8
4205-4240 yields 6.3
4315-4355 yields -3.7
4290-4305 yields 4.2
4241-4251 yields -0.9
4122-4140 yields -1.1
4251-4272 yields 3.2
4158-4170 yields -0.5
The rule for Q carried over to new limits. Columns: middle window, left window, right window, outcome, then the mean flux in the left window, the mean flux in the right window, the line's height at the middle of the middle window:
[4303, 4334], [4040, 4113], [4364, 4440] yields 2.23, 57.3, 78.8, 73.3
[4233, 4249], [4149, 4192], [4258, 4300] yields -1.56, 60.6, 58.1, 59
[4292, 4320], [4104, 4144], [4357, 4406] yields 5.51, 63.2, 76.7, 72.7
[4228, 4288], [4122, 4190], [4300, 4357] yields 8.28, 61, 69.5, 66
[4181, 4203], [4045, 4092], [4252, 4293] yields -1.93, 56.2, 55.3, 55.7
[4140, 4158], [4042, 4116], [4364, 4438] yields 1.39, 57.1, 78.3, 61.7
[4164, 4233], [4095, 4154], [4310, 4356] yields 8.01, 60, 75.3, 65.4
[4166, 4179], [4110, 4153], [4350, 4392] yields 1.41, 60.8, 74.9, 63.2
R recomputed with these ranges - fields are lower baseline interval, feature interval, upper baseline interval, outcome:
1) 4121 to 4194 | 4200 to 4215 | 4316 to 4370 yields 0.07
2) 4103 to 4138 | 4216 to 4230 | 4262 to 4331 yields 4.50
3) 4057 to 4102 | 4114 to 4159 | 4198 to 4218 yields -0.26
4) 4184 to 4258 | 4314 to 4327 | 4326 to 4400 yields -2.90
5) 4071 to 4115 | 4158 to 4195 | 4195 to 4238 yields -2.93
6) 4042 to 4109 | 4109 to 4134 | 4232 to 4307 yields -3.35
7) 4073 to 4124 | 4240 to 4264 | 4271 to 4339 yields 0.29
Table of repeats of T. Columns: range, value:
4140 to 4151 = 55.5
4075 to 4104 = 64.6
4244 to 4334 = 61.3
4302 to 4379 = 74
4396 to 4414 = 80.6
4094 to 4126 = 61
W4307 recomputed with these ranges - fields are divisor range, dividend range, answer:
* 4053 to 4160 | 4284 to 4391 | 1.29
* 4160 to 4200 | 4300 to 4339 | 1.17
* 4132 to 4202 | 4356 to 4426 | 1.44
